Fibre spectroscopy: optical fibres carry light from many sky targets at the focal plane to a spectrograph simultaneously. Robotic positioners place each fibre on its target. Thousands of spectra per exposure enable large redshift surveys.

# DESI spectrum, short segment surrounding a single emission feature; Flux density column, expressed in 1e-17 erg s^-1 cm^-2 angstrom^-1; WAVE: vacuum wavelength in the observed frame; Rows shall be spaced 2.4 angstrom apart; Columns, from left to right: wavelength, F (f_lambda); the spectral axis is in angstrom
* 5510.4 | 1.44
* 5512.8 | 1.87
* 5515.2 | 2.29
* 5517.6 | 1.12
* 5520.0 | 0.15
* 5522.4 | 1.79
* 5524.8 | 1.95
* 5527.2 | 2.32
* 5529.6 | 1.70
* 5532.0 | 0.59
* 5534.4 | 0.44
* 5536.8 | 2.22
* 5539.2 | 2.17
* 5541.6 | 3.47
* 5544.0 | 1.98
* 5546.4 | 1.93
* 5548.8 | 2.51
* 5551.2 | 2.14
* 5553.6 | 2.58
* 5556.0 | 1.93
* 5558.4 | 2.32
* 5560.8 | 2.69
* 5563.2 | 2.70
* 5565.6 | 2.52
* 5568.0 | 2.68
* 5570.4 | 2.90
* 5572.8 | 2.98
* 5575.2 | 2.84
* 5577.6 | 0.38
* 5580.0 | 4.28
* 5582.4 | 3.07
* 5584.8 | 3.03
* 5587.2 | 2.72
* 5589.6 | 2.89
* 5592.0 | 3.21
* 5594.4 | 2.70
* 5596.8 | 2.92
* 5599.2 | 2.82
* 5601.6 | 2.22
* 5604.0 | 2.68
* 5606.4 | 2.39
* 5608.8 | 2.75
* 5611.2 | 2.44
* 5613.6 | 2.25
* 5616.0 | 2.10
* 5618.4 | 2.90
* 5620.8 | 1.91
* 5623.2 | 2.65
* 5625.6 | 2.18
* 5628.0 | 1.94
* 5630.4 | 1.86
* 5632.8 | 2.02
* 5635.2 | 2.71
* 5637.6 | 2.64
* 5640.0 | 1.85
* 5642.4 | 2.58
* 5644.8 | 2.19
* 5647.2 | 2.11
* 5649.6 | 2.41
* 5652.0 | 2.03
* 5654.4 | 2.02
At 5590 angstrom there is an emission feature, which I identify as Mg II 2798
